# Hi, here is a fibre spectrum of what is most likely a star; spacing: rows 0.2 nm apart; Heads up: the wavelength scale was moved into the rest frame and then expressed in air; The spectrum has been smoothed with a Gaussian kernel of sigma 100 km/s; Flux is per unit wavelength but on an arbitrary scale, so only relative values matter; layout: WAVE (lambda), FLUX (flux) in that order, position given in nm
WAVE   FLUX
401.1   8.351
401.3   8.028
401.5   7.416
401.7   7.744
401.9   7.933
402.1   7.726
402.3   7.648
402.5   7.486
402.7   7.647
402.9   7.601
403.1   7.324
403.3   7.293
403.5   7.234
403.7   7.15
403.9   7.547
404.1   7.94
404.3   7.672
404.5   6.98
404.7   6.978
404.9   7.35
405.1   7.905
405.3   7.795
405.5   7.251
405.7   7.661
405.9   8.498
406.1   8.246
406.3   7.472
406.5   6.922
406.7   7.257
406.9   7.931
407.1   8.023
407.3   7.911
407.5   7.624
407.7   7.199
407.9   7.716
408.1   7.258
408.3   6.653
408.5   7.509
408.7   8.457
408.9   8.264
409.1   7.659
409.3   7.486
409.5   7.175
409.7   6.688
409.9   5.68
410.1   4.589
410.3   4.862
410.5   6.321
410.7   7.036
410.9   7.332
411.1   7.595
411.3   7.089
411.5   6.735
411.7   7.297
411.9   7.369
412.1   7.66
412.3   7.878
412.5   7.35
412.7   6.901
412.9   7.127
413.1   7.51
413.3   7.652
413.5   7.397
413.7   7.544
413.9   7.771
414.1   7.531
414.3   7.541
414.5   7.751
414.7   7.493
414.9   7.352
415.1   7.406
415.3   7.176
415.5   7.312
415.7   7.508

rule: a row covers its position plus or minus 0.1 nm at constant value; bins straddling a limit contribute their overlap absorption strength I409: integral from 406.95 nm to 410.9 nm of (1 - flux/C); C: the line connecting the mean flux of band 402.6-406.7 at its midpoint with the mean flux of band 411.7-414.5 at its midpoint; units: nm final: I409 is 0.22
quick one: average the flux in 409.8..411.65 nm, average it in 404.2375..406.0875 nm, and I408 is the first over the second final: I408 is 0.84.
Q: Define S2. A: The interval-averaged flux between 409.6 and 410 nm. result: 6.18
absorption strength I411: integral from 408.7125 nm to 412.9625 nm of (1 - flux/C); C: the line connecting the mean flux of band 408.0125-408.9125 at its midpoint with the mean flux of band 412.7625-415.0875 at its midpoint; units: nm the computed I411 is 0.31 nm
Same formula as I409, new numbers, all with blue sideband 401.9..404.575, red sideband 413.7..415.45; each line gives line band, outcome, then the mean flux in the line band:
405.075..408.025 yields -0.07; 7.69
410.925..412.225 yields 0.03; 7.3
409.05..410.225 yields 0.16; 6.46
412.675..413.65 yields 0.02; 7.36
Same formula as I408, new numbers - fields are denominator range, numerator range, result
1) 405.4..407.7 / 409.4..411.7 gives 0.85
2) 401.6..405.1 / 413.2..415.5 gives 1.00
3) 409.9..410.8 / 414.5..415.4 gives 1.30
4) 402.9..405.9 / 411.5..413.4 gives 0.99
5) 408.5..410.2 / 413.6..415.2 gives 1.07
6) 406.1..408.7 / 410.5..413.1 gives 0.96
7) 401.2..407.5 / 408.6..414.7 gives 0.94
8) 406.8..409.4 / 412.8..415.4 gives 0.98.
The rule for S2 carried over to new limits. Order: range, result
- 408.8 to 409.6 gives 7.65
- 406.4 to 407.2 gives 7.53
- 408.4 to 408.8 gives 7.98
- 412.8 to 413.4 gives 7.43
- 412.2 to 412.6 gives 7.61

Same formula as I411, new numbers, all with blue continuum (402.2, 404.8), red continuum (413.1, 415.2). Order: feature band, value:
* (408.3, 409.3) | -0.041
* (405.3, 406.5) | -0.048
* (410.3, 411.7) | 0.116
